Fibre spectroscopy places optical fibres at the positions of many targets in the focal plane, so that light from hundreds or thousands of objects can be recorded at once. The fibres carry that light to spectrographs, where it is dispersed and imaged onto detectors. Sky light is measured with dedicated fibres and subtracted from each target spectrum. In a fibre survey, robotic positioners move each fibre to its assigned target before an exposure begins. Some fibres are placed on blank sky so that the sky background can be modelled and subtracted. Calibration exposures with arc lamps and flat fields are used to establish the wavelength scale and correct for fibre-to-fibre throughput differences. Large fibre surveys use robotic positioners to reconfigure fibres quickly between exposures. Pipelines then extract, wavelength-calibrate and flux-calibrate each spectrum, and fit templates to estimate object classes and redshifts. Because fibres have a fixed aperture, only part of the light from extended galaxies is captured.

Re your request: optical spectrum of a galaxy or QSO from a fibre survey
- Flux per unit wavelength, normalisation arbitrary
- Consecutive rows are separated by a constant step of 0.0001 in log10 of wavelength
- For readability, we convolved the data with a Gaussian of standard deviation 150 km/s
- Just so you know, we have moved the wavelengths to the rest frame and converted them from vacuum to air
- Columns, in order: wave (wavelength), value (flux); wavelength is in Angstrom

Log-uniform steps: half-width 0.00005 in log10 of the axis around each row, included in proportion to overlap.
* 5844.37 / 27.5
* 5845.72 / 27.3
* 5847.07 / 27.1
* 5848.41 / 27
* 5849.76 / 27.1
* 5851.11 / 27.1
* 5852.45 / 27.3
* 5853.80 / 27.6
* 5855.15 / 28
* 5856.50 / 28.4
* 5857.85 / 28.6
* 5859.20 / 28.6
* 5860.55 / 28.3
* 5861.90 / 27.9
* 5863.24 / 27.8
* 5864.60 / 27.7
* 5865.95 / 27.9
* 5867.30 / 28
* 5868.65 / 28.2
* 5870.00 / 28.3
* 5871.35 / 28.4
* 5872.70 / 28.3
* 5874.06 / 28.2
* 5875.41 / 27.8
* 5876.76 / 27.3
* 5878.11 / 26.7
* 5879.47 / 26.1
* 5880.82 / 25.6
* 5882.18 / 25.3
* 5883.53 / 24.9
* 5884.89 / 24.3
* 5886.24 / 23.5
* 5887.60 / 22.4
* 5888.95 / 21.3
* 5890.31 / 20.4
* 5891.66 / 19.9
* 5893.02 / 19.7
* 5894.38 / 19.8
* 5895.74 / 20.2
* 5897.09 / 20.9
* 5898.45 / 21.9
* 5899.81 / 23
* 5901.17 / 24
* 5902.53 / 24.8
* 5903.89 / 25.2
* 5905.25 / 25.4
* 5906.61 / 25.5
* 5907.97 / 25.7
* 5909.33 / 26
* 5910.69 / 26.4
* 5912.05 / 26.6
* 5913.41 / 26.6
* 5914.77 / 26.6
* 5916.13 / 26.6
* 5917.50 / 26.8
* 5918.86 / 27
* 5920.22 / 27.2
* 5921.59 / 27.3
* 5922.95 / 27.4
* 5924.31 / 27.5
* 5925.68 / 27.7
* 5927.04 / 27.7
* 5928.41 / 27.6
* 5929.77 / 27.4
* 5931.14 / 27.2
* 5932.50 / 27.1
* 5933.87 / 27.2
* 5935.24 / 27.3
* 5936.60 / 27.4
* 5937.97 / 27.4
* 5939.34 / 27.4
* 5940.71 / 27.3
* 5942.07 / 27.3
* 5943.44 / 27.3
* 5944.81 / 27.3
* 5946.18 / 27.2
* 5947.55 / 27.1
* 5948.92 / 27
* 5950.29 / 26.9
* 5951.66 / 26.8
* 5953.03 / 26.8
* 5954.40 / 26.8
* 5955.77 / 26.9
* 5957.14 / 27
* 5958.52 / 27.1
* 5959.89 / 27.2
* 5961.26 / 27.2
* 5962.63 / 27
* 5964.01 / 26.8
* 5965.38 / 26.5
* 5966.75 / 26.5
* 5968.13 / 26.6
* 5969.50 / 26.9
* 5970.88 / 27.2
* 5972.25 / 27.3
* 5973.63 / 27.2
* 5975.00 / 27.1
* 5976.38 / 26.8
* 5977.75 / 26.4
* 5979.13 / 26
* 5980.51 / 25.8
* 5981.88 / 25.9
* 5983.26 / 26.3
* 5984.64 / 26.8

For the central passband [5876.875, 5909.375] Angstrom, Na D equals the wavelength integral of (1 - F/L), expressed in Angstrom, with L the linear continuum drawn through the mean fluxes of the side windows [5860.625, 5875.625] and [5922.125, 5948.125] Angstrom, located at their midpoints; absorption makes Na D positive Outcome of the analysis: 5.1 Angstrom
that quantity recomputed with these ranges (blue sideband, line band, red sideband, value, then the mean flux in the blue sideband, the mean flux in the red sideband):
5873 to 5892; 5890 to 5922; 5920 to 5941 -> 2.1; 24.7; 27.4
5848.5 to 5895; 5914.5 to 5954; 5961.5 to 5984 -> -1.1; 26.1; 26.7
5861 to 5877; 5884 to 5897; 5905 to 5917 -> 2.8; 28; 26.2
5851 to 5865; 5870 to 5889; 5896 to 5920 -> 0.6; 28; 25.2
